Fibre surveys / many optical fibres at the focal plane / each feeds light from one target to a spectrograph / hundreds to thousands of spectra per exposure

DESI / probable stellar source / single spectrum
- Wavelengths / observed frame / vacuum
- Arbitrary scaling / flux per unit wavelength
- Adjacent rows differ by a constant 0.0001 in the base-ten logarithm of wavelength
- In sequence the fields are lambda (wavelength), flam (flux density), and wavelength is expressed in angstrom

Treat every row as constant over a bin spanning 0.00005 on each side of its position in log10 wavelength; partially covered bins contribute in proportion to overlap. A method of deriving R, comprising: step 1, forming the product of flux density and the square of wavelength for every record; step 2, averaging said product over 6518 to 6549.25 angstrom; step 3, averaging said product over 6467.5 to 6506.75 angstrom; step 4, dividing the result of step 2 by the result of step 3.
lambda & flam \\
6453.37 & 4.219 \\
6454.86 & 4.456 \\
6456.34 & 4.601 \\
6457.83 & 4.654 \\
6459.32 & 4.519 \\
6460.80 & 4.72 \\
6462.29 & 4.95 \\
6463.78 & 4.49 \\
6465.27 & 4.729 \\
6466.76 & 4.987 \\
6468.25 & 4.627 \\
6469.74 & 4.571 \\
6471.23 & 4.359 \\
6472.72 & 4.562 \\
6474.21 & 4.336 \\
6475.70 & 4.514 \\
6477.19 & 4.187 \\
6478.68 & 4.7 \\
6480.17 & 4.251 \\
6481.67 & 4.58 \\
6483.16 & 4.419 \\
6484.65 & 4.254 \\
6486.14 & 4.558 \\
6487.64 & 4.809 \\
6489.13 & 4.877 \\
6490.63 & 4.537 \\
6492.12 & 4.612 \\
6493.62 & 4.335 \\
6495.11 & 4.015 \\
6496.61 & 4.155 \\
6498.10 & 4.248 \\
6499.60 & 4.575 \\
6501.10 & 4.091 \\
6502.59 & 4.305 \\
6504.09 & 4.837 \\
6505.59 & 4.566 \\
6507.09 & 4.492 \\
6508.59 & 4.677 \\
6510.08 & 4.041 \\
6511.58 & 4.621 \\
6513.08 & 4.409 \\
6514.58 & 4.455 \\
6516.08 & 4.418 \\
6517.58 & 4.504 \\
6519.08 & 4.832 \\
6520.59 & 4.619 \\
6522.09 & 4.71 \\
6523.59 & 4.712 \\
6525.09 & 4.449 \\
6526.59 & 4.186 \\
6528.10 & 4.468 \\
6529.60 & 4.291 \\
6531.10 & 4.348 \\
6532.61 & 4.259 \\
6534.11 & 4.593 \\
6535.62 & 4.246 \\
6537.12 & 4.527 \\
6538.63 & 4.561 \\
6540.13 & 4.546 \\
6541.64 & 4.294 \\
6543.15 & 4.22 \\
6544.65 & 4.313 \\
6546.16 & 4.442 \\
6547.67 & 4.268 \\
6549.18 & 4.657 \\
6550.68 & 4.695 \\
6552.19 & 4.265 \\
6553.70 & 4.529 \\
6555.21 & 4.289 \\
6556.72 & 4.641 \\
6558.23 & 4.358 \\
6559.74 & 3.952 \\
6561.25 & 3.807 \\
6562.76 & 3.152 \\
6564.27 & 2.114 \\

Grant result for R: 1.0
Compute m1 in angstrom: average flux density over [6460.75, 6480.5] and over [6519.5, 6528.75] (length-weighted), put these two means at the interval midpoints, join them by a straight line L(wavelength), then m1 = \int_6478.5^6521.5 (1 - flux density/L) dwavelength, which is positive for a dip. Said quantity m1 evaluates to 0.7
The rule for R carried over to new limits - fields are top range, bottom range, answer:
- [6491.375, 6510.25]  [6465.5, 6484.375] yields 0.98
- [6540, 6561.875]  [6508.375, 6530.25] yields 0.98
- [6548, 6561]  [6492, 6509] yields 1.02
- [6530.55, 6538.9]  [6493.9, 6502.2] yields 1.05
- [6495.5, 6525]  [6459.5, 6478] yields 0.99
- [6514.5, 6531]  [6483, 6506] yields 1.02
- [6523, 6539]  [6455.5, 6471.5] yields 0.97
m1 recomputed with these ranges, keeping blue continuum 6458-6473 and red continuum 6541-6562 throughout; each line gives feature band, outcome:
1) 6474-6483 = 0.3 angstrom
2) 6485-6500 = 0.3 angstrom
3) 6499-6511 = 0.2 angstrom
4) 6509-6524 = -0.2 angstrom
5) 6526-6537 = 0.1 angstrom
